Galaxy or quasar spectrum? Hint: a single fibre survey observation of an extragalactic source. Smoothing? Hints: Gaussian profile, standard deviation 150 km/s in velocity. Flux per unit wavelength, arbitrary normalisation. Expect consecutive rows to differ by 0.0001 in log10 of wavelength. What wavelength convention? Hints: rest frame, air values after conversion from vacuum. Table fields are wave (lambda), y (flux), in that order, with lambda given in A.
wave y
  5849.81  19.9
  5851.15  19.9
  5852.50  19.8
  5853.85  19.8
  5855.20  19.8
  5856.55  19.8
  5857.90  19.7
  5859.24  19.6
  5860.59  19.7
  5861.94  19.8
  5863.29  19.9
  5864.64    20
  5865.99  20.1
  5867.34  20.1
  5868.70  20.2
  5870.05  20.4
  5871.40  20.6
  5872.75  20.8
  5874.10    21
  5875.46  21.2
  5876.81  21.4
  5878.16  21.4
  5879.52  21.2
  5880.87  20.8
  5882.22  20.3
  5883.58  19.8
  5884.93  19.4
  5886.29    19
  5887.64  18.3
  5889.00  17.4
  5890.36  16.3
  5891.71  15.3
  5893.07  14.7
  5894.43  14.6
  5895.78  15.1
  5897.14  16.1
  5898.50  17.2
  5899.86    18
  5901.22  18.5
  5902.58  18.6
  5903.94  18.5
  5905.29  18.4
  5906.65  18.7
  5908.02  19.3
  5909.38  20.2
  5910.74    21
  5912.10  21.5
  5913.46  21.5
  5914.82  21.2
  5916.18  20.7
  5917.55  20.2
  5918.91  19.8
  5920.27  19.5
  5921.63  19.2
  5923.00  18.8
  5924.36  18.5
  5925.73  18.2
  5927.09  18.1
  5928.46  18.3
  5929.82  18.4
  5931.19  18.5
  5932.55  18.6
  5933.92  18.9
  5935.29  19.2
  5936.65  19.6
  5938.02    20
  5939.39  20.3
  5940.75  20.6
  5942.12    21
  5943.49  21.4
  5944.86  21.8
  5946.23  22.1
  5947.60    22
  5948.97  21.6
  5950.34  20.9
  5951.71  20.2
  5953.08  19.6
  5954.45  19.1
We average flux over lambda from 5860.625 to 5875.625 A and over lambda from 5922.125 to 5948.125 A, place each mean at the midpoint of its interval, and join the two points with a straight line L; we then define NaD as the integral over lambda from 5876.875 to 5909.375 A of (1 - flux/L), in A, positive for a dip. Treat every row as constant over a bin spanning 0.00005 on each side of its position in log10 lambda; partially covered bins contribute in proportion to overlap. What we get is 2.99 A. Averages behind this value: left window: 20.3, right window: 19.7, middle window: 18.2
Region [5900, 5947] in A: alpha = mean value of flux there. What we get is 19.7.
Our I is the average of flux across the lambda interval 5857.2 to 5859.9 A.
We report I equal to 19.7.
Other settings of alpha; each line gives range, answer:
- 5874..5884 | 20.9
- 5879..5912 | 18.2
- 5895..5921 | 19.1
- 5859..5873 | 20.1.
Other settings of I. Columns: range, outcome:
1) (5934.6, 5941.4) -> 20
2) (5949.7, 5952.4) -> 20.5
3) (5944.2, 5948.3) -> 22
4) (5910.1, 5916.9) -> 21.2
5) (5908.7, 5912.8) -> 20.9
